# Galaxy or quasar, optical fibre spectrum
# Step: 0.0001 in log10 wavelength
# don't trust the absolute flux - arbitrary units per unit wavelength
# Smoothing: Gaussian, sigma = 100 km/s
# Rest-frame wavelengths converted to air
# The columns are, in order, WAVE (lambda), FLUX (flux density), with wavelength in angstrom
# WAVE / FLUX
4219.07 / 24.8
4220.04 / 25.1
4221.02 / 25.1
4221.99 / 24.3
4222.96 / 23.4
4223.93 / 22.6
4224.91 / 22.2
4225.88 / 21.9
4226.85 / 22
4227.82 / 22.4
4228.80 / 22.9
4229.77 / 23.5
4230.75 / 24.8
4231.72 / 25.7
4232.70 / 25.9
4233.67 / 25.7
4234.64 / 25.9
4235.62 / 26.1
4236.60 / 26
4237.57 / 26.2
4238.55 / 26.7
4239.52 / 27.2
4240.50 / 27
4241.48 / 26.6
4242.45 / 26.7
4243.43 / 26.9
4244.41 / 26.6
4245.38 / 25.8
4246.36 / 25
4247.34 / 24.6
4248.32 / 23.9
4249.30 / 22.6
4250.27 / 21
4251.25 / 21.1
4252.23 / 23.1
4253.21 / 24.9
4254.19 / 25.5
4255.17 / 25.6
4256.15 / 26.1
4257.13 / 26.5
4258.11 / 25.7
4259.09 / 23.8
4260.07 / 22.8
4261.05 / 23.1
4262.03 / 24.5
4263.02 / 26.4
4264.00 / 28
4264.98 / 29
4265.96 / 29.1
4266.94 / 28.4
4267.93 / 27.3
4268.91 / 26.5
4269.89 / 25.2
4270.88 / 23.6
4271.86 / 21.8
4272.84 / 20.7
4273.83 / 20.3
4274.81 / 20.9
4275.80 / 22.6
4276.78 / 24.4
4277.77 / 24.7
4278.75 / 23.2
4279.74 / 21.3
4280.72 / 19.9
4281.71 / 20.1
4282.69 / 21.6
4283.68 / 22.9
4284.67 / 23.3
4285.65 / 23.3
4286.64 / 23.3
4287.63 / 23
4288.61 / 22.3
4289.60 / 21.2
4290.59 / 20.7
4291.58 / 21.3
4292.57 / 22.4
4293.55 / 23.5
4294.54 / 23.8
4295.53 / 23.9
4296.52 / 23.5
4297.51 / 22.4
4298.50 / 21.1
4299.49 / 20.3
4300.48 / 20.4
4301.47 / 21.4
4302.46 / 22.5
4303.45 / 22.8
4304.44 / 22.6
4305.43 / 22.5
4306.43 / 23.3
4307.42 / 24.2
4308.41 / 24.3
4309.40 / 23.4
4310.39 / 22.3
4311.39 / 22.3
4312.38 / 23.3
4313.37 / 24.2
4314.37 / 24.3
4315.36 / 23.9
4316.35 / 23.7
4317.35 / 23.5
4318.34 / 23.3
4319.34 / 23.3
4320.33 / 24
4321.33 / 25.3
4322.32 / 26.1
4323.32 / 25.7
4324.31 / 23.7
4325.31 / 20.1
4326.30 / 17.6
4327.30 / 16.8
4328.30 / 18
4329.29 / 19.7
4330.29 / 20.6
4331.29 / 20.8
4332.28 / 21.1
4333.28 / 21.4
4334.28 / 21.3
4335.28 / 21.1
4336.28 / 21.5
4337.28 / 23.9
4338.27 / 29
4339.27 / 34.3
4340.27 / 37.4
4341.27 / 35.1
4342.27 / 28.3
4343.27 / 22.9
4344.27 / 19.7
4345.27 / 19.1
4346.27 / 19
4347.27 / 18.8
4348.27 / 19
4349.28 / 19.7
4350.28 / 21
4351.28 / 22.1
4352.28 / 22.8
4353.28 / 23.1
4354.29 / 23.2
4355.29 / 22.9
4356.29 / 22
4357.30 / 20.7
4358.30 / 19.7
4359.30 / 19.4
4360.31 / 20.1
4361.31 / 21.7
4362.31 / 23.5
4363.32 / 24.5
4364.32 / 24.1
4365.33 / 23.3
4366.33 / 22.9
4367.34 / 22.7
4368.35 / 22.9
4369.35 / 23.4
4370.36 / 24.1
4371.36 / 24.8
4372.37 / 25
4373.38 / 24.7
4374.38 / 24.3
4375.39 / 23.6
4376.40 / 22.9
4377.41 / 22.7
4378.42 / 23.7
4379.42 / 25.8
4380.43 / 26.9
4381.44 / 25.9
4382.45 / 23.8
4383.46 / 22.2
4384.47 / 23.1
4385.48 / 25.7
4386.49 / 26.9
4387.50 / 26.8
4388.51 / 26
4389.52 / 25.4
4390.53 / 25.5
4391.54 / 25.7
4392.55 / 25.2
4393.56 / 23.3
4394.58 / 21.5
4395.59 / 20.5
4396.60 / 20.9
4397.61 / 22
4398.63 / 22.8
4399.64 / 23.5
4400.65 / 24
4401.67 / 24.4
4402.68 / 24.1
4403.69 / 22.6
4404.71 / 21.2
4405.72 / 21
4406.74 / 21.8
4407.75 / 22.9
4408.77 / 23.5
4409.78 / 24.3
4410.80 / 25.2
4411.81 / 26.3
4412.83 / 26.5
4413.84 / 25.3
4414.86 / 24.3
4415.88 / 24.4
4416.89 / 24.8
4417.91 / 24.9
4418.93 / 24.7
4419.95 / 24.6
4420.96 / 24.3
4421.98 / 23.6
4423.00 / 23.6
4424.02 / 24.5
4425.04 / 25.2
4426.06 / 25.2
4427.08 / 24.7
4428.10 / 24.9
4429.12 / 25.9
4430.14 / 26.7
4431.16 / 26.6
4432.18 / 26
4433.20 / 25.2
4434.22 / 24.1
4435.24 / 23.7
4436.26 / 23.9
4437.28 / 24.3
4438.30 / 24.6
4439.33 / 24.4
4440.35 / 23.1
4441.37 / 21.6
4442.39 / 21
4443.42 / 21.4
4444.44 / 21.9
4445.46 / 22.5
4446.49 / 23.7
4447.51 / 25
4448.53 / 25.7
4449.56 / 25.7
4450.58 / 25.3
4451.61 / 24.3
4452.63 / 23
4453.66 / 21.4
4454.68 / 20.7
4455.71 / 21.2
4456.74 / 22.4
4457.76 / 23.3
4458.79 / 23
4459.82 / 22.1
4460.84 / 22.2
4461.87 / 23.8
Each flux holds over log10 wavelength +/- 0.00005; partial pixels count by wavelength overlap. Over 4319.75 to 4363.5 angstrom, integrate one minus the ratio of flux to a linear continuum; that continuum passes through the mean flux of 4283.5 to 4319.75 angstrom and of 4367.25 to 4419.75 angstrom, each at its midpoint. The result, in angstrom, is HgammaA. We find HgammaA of 1.28 angstrom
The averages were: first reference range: 22.8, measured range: 22.7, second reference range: 24.1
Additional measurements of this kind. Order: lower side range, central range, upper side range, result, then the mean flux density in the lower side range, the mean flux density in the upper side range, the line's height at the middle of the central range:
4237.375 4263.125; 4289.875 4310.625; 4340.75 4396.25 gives 1.5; 25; 23.3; 24.3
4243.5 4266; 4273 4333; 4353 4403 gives 5.0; 24.9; 23.6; 24.4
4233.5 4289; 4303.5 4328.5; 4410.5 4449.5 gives 1.6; 24.5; 24.4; 24.5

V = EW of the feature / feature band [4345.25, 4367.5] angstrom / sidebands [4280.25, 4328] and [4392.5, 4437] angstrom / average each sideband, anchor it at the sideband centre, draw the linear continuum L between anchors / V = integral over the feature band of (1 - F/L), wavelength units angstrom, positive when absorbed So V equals 1.6 angstrom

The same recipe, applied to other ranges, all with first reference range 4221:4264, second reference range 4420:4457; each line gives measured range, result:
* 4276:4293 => 1.6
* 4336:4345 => -1.3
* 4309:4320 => 0.5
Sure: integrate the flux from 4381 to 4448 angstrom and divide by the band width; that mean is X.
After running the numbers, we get 24.1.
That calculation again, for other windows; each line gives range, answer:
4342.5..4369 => 21.6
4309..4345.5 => 23.6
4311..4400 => 23.3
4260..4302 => 23.2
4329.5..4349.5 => 23.7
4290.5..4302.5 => 22.1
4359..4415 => 23.8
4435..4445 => 23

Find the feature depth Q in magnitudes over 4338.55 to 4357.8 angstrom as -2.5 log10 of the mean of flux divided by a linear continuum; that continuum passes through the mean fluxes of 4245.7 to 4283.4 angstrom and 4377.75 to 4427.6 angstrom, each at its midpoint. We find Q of 0.02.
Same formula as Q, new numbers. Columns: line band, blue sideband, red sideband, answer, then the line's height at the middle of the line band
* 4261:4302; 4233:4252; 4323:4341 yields 0.05 mag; 24.4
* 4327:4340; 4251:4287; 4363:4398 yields 0.07 mag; 24.1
